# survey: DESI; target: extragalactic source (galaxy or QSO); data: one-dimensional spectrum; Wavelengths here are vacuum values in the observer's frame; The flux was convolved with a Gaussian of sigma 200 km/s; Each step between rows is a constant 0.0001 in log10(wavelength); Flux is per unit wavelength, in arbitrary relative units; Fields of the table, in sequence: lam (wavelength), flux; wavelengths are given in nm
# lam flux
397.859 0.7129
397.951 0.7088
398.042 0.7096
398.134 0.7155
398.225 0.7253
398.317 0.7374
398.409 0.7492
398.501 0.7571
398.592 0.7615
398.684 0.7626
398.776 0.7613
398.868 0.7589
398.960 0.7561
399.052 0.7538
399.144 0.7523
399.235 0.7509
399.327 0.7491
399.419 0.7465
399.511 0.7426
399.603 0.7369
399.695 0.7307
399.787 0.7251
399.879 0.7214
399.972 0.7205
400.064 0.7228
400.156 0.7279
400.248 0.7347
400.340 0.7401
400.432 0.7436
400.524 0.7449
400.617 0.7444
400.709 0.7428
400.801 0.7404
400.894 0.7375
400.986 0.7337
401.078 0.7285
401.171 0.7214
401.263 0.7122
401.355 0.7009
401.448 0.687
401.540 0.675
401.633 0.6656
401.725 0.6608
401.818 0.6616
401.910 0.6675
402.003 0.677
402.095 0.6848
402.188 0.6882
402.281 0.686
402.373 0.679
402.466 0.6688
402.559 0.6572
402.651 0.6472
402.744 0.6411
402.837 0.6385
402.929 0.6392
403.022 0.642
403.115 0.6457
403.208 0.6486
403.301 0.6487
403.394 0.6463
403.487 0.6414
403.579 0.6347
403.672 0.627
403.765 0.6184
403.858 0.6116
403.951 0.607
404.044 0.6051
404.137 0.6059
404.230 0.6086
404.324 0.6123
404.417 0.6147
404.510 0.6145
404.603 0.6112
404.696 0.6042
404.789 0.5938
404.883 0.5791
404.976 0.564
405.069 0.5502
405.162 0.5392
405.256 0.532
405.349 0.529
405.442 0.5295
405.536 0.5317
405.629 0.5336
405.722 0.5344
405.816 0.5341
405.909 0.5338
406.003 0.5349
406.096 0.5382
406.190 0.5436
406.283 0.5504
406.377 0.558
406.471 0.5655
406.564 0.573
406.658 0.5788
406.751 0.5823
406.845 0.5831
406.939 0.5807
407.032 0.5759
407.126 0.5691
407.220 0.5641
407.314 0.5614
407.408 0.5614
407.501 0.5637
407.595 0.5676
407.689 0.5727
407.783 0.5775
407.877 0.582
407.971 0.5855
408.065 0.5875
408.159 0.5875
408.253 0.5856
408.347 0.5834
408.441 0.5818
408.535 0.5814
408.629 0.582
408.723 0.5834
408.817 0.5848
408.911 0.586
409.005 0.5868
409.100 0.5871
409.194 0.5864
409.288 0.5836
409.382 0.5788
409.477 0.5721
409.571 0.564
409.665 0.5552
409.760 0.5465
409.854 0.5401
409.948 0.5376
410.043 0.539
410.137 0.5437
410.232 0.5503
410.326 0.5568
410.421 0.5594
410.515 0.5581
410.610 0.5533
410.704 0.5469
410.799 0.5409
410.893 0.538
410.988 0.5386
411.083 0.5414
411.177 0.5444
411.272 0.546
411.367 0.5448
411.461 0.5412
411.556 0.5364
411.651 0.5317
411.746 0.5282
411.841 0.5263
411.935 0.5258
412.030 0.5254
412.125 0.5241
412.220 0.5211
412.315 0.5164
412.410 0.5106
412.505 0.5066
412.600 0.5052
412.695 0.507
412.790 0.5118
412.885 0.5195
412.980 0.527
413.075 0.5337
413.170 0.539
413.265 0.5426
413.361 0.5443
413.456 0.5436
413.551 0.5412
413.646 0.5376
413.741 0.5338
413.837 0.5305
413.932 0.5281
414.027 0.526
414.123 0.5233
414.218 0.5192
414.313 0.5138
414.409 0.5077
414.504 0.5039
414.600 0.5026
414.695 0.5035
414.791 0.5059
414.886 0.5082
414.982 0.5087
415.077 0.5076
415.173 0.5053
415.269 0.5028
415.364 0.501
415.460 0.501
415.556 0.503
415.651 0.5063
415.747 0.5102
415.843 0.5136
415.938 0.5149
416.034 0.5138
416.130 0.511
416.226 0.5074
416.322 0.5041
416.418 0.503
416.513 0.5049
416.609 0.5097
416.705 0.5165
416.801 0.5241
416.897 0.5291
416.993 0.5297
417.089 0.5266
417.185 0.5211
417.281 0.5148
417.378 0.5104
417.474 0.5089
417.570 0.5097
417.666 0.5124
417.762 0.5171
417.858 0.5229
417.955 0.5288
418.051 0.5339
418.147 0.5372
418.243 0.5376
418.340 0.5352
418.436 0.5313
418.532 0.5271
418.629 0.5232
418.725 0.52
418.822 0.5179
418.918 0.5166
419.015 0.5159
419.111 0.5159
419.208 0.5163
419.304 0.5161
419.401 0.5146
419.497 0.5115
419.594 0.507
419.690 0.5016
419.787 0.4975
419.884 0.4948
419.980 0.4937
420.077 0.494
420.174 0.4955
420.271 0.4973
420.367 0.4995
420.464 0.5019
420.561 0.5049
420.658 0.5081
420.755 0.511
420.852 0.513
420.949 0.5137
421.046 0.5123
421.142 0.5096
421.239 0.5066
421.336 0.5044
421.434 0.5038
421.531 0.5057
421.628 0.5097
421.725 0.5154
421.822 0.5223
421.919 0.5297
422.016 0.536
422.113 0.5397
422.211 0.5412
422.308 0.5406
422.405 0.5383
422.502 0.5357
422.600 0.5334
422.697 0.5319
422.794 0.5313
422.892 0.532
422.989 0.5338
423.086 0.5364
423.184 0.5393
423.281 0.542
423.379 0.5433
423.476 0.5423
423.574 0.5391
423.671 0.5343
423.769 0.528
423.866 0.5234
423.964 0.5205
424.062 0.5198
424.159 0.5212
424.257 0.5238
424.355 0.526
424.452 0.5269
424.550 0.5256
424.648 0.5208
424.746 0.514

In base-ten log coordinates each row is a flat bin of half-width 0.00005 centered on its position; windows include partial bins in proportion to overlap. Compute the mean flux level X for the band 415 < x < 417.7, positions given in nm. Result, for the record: 0.512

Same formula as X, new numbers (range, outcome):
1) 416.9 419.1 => 0.523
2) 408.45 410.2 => 0.569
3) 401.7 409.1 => 0.596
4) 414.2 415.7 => 0.506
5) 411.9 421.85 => 0.515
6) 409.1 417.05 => 0.529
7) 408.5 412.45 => 0.551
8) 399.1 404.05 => 0.691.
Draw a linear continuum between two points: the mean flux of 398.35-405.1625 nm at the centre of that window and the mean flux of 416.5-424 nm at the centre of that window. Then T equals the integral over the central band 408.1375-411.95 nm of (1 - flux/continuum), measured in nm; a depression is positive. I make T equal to 0.321 nm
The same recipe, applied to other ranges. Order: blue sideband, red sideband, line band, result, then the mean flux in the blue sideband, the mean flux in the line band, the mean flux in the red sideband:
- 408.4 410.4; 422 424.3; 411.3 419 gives 0.468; 0.568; 0.52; 0.534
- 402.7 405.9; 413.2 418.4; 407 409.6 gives -0.040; 0.597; 0.578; 0.518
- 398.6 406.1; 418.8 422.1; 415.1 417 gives 0.126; 0.661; 0.51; 0.51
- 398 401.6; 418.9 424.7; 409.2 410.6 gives 0.174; 0.735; 0.557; 0.519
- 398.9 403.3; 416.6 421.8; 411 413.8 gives 0.266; 0.704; 0.53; 0.514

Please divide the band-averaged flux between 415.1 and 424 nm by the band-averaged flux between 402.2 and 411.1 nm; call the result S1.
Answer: 0.9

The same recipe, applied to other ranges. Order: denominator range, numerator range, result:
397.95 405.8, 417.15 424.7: 0.77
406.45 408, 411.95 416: 0.90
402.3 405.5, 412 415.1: 0.85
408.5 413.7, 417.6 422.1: 0.94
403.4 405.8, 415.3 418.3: 0.88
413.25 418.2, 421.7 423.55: 1.04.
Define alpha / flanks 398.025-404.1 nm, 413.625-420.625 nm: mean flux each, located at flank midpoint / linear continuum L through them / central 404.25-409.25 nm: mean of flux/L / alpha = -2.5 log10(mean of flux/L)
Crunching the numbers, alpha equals 0.114 mag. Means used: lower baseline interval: 0.7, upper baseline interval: 0.514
